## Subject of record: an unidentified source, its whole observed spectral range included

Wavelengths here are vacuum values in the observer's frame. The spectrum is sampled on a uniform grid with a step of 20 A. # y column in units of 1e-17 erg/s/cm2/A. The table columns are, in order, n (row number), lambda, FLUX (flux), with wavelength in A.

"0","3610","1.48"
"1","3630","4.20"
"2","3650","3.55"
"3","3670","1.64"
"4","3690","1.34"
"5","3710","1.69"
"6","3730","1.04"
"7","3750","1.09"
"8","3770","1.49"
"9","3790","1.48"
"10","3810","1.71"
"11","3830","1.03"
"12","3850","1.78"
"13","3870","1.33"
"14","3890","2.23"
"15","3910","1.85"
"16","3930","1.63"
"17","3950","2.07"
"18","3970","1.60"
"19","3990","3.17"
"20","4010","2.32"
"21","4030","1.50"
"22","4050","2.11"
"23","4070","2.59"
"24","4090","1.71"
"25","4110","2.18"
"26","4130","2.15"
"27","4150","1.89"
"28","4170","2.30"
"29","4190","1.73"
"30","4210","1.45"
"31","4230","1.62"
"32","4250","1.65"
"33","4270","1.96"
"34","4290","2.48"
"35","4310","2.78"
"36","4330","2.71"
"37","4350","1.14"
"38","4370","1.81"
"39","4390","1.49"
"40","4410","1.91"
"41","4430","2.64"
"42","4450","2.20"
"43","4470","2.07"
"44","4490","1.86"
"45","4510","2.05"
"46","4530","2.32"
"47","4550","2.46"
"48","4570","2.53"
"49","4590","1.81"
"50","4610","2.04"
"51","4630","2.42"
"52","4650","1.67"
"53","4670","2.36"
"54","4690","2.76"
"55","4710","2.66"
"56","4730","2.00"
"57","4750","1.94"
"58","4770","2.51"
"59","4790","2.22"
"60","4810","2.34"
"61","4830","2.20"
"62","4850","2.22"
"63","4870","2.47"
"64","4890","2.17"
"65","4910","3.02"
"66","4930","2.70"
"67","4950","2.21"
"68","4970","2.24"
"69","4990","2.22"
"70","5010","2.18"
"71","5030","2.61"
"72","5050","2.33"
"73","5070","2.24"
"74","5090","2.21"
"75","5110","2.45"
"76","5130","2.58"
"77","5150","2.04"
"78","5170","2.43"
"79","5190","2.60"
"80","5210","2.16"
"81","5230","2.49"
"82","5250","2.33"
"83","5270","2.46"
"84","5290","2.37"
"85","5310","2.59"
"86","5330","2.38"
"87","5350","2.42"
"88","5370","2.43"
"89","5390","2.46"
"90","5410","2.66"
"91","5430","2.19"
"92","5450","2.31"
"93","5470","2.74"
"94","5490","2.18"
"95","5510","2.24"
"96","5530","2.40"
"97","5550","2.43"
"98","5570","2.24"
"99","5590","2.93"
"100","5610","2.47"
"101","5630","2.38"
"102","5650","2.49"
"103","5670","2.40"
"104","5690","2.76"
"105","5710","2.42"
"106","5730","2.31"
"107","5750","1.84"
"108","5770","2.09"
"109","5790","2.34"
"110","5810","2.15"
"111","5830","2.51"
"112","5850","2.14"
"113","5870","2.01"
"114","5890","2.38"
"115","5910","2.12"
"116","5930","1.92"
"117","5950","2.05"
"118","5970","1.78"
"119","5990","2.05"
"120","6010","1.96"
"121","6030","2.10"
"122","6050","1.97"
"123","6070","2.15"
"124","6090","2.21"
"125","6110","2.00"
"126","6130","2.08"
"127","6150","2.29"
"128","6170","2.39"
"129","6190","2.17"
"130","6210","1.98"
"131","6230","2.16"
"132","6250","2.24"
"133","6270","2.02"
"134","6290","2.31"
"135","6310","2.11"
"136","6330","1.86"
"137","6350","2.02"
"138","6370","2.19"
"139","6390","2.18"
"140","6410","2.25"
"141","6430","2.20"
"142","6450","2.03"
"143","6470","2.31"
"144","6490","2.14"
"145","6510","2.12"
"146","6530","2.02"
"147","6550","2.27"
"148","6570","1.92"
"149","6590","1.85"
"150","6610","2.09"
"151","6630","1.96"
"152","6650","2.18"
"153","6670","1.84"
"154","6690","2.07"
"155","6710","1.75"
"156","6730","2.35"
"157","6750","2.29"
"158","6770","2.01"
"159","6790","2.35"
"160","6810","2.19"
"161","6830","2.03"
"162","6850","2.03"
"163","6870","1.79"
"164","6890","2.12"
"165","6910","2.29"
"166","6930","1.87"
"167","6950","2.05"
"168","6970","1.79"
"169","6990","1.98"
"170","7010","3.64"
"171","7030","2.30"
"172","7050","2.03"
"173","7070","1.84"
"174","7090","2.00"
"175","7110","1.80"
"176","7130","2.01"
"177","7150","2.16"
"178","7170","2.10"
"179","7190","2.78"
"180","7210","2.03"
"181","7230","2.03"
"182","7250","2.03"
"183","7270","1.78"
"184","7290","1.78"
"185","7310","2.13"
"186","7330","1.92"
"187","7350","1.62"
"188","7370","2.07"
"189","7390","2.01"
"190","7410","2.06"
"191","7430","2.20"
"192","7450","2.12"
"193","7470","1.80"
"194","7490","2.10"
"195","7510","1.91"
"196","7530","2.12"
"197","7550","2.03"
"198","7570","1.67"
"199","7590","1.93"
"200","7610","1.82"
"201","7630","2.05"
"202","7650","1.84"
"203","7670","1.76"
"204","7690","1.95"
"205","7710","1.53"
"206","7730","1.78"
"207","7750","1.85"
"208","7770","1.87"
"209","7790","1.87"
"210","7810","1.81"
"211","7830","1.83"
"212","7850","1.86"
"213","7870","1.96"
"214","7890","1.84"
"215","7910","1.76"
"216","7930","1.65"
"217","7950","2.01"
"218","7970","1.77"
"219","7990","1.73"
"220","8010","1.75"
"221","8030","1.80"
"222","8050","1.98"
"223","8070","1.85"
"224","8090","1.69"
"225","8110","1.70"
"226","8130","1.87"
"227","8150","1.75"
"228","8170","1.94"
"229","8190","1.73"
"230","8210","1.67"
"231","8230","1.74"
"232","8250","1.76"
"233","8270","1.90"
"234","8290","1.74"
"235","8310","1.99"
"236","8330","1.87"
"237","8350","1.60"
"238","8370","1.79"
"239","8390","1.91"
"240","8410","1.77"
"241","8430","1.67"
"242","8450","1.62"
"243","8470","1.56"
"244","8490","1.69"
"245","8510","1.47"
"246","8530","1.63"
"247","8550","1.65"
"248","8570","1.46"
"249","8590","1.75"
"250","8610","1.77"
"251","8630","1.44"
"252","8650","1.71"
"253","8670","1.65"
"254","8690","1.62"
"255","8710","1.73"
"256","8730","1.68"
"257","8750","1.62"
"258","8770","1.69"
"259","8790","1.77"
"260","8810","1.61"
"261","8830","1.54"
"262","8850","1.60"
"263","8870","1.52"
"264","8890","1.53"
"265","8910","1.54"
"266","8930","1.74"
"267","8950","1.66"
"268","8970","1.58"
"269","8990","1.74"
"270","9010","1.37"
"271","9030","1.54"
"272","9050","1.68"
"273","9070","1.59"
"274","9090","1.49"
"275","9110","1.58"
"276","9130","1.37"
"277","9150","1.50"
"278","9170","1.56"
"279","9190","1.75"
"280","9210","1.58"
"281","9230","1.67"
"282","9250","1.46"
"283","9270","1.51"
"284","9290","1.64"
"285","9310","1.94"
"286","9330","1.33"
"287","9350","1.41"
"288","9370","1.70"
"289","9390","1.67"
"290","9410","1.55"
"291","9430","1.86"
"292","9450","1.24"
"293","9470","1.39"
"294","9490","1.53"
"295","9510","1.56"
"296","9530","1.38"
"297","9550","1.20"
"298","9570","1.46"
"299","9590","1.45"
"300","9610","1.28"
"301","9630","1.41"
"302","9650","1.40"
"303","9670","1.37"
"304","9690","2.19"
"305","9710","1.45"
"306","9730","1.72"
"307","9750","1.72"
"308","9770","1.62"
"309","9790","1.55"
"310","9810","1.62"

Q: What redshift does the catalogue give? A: 0.07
